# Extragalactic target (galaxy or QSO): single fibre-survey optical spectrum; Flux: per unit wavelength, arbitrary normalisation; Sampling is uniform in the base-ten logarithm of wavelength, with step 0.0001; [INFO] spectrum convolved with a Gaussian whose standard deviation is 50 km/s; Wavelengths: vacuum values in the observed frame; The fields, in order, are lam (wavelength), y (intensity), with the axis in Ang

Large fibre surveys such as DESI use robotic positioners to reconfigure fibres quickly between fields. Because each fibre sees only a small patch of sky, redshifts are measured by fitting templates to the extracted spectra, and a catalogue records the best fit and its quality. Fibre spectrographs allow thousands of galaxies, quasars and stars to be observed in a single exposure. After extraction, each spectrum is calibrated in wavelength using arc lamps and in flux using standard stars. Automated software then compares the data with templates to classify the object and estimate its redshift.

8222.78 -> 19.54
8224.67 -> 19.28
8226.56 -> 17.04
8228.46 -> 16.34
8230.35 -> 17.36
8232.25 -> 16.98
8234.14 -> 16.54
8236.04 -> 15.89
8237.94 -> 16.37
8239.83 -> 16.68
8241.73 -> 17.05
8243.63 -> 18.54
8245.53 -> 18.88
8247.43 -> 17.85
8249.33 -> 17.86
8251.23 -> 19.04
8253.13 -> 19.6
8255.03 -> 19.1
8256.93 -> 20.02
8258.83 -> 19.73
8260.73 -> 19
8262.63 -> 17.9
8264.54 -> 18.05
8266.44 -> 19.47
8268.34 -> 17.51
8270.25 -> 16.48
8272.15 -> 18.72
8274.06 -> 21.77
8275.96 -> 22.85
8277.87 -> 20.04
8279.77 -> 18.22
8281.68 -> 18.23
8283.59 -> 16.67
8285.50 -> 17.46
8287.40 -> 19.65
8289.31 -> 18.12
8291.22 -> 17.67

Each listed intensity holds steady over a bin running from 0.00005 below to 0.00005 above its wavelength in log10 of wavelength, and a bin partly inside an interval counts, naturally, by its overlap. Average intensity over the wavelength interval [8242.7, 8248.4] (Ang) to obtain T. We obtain 18.4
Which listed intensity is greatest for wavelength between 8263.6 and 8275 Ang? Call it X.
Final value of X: 21.77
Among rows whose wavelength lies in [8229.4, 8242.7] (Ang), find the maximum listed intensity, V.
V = 17.36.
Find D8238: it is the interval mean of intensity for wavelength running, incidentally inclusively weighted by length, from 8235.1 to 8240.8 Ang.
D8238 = 16.3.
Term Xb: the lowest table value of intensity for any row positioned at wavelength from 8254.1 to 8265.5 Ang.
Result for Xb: 17.9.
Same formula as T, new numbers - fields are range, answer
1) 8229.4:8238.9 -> 16.6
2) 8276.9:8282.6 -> 18.8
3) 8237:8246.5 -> 17.5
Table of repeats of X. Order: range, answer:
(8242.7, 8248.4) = 18.88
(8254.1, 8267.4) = 20.02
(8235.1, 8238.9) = 16.37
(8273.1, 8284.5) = 22.85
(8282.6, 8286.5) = 17.46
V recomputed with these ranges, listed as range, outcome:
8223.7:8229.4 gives 19.28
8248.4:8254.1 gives 19.6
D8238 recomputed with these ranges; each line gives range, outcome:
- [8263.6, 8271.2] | 17.9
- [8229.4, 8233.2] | 17.2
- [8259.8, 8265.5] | 18.3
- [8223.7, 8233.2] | 17.4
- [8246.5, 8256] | 18.7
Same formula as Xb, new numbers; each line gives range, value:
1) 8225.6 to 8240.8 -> 15.89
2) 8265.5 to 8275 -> 16.48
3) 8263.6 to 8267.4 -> 18.05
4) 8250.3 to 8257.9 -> 19.04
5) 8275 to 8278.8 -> 20.04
